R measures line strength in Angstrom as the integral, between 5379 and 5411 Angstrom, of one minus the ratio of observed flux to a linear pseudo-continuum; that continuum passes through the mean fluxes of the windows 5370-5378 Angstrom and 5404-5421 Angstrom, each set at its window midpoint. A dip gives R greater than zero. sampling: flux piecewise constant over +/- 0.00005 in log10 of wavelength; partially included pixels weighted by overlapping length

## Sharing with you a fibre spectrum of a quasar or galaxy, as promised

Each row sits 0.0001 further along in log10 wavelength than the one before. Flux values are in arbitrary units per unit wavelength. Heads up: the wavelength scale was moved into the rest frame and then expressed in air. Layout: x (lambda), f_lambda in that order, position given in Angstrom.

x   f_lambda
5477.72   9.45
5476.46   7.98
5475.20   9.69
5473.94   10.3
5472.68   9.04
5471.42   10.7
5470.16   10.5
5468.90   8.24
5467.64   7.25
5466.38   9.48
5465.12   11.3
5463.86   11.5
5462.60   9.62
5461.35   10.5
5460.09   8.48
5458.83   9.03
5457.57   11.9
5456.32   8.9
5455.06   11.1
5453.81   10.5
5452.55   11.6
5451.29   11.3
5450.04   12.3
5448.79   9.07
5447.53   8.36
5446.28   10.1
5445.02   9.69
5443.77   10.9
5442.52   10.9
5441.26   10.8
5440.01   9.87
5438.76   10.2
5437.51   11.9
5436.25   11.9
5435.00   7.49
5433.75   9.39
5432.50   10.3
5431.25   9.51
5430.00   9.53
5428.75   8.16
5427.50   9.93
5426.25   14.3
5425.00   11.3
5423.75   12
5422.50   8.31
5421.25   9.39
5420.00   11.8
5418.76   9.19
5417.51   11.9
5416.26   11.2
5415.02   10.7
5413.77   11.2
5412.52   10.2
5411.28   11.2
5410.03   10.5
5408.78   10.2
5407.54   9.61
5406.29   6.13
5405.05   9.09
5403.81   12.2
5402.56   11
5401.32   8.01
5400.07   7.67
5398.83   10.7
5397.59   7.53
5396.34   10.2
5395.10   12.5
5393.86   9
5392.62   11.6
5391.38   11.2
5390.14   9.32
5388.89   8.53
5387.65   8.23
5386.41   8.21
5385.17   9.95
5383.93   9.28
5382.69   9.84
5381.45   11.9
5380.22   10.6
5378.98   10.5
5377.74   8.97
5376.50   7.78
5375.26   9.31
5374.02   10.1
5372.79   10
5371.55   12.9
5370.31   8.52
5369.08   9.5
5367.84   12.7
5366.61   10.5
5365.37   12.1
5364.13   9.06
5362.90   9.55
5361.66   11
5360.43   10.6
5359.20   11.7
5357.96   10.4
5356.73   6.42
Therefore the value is 0.8 Angstrom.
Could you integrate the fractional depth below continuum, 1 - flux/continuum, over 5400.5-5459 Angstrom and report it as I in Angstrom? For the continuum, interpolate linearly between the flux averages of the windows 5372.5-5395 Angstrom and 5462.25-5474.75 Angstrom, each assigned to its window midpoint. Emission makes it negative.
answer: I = -3.2 Angstrom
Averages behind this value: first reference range 9.75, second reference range 9.79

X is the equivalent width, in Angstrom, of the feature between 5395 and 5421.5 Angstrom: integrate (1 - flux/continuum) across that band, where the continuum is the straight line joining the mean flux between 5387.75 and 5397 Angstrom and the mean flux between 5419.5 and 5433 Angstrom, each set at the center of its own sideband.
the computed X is 0.6 Angstrom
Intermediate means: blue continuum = 10.2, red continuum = 10.4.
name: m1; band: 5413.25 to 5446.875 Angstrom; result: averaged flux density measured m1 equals 10.4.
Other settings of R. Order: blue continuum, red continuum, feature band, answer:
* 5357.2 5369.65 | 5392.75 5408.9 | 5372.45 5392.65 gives 0.87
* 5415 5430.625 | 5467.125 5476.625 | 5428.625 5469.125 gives -0.73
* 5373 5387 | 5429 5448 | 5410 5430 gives -1.51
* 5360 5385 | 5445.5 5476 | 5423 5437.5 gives -0.44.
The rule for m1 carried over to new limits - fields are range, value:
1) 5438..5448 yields 10.2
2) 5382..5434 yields 10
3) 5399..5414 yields 9.74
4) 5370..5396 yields 9.94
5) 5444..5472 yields 10.1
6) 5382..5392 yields 9.33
